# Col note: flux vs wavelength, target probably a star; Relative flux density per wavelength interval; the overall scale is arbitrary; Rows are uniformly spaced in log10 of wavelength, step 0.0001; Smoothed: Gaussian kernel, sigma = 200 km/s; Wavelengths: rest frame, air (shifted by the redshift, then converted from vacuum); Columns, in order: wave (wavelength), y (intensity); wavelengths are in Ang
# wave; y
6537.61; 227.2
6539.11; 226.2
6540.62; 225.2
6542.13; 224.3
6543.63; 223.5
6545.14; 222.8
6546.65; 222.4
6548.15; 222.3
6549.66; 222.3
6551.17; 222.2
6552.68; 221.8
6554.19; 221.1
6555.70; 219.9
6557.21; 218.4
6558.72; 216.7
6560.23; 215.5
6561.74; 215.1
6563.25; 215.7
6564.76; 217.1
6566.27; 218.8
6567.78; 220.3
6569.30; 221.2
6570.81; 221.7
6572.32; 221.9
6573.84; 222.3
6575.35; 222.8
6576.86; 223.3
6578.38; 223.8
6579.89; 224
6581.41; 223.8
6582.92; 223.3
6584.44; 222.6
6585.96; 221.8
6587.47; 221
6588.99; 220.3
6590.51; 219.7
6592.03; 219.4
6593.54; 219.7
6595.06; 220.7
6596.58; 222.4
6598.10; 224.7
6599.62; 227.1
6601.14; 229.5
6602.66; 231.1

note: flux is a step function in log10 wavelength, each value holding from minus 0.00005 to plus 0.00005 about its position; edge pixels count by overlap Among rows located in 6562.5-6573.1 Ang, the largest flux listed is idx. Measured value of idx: 221.9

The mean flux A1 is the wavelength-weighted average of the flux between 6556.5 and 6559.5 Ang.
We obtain 218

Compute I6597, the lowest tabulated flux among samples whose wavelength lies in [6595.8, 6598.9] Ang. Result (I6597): 222.4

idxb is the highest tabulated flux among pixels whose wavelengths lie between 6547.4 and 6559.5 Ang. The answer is 222.3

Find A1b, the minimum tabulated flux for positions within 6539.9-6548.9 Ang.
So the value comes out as 222.3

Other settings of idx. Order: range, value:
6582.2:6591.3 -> 223.3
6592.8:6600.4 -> 227.1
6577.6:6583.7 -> 224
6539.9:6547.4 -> 225.2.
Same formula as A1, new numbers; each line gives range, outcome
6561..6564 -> 215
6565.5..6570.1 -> 220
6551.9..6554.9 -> 221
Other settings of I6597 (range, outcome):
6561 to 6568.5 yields 215.1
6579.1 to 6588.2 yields 221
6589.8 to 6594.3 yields 219.4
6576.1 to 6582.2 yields 223.3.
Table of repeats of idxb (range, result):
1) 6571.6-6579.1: 223.8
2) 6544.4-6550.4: 222.8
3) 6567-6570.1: 221.2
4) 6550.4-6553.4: 222.2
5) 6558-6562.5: 216.7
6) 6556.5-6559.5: 218.4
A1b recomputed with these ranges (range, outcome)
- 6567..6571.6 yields 220.3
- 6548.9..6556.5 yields 219.9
